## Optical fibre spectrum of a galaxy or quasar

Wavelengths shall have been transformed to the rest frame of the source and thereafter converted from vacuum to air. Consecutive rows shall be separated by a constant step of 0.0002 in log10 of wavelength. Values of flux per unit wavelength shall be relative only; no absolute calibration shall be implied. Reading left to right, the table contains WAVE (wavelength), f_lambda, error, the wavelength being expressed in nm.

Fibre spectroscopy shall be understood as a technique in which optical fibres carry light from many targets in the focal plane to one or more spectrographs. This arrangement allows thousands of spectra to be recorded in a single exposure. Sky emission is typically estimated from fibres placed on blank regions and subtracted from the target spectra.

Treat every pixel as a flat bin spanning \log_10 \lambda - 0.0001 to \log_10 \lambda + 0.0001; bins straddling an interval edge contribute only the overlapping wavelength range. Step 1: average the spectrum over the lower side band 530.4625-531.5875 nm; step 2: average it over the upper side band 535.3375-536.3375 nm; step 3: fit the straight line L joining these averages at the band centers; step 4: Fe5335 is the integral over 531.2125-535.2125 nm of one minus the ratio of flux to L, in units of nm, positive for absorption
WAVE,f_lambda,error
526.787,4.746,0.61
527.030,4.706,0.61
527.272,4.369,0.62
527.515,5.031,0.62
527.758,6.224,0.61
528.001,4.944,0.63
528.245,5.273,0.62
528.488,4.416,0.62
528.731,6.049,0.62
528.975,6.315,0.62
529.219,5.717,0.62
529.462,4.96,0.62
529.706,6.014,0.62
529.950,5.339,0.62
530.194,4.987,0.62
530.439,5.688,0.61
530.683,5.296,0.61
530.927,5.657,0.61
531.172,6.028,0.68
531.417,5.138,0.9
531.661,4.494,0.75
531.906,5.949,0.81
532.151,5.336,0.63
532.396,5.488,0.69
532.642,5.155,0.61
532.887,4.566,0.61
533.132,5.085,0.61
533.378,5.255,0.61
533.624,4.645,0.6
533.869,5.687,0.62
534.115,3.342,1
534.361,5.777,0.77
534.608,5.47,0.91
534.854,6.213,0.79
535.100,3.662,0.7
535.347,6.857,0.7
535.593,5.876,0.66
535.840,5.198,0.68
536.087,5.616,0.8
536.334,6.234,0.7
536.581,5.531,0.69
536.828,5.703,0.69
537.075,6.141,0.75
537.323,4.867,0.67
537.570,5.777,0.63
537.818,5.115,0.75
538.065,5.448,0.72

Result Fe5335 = 0.38 nm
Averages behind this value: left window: 5.5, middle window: 5.1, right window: 5.82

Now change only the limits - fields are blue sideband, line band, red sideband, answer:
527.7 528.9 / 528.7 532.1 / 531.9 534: -0.15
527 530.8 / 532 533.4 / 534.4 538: 0.08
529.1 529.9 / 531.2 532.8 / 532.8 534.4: -0.05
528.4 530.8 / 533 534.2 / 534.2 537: 0.16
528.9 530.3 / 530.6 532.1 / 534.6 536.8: 0.04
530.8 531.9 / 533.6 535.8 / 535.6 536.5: 0.12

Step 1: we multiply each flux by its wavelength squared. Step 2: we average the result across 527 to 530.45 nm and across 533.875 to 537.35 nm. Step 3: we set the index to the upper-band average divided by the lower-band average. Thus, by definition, 1.05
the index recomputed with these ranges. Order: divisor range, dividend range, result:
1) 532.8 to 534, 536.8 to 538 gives 1.11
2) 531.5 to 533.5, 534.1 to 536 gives 1.06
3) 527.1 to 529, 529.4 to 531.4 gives 1.05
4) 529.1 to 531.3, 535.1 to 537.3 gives 1.06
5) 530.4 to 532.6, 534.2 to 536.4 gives 1.05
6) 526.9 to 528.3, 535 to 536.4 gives 1.13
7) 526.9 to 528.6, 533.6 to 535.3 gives 1.04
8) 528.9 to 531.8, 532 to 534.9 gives 0.95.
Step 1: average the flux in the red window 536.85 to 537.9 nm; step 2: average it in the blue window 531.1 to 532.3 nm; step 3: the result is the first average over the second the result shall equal 1.03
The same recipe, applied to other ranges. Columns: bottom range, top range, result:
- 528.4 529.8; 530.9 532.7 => 0.96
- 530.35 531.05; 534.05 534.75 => 0.91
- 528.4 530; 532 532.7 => 0.96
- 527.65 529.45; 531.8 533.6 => 0.95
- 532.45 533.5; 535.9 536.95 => 1.14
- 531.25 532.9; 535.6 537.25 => 1.09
